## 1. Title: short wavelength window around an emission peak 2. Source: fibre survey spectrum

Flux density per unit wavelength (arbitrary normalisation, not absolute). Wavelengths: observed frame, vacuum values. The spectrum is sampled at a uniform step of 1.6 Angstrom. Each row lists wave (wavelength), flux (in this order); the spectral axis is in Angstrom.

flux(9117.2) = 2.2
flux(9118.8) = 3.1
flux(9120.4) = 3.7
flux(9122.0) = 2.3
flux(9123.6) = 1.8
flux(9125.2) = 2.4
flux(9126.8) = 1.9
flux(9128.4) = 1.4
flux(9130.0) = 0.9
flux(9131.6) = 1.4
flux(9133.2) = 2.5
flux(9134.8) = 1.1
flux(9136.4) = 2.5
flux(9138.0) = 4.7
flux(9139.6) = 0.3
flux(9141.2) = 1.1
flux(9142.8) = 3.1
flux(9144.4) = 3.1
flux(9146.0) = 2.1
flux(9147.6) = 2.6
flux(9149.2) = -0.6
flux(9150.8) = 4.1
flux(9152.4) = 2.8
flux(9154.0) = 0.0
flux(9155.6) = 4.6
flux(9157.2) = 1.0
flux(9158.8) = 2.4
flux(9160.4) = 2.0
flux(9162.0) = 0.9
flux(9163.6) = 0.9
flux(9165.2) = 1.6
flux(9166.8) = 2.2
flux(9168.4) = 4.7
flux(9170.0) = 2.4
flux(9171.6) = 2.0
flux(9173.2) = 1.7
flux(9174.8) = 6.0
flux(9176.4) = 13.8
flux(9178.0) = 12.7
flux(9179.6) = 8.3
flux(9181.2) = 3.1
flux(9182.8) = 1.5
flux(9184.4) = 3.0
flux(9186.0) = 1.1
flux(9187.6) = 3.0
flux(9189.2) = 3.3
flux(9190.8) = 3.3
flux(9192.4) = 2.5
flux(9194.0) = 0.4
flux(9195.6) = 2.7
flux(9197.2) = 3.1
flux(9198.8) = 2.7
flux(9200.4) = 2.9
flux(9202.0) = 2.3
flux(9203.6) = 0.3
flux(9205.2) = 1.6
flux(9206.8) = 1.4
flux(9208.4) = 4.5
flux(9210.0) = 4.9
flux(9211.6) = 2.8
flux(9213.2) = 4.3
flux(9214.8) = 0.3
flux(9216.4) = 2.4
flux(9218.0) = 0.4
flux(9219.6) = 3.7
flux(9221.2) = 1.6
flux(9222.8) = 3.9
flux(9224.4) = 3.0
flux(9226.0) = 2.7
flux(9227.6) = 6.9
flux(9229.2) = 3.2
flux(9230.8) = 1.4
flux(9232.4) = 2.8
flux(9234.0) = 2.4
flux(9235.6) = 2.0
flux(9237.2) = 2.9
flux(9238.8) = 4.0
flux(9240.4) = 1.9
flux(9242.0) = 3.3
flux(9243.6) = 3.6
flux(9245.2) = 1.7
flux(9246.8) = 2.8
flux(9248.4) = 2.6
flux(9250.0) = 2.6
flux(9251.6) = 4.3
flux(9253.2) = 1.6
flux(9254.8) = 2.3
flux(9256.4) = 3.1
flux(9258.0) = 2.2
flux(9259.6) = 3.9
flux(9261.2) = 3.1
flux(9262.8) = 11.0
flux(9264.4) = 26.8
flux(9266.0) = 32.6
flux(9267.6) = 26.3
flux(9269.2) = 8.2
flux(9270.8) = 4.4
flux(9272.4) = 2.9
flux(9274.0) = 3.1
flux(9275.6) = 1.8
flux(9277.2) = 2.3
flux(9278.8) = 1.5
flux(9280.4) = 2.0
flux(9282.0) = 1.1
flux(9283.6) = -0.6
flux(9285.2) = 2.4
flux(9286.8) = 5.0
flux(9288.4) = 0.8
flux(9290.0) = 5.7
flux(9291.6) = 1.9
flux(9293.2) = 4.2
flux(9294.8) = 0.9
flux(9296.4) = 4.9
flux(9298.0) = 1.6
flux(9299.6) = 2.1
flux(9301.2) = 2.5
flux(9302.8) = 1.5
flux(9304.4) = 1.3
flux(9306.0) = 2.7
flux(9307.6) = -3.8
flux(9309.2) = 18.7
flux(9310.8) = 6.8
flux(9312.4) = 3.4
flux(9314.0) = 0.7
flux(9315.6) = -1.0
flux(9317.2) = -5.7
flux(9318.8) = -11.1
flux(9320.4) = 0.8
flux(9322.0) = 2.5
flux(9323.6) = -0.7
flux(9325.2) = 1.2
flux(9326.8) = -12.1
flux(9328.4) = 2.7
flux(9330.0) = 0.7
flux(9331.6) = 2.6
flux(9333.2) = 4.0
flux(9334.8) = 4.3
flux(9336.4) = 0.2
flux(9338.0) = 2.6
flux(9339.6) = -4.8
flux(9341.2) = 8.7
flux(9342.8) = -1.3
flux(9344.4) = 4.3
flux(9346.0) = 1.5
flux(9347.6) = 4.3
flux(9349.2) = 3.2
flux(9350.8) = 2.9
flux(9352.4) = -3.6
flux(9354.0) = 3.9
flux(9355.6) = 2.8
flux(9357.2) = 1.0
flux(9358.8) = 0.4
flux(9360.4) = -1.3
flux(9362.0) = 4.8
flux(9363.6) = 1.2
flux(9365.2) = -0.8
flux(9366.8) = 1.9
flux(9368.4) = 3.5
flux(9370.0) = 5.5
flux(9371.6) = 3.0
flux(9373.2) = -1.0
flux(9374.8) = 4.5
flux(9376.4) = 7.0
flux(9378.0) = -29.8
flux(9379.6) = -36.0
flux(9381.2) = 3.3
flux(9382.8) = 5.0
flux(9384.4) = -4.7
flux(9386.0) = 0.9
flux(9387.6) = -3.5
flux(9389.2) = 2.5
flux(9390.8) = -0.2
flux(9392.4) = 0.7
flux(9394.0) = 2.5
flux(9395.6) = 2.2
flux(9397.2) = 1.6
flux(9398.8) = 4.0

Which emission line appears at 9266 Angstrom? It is [O III]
